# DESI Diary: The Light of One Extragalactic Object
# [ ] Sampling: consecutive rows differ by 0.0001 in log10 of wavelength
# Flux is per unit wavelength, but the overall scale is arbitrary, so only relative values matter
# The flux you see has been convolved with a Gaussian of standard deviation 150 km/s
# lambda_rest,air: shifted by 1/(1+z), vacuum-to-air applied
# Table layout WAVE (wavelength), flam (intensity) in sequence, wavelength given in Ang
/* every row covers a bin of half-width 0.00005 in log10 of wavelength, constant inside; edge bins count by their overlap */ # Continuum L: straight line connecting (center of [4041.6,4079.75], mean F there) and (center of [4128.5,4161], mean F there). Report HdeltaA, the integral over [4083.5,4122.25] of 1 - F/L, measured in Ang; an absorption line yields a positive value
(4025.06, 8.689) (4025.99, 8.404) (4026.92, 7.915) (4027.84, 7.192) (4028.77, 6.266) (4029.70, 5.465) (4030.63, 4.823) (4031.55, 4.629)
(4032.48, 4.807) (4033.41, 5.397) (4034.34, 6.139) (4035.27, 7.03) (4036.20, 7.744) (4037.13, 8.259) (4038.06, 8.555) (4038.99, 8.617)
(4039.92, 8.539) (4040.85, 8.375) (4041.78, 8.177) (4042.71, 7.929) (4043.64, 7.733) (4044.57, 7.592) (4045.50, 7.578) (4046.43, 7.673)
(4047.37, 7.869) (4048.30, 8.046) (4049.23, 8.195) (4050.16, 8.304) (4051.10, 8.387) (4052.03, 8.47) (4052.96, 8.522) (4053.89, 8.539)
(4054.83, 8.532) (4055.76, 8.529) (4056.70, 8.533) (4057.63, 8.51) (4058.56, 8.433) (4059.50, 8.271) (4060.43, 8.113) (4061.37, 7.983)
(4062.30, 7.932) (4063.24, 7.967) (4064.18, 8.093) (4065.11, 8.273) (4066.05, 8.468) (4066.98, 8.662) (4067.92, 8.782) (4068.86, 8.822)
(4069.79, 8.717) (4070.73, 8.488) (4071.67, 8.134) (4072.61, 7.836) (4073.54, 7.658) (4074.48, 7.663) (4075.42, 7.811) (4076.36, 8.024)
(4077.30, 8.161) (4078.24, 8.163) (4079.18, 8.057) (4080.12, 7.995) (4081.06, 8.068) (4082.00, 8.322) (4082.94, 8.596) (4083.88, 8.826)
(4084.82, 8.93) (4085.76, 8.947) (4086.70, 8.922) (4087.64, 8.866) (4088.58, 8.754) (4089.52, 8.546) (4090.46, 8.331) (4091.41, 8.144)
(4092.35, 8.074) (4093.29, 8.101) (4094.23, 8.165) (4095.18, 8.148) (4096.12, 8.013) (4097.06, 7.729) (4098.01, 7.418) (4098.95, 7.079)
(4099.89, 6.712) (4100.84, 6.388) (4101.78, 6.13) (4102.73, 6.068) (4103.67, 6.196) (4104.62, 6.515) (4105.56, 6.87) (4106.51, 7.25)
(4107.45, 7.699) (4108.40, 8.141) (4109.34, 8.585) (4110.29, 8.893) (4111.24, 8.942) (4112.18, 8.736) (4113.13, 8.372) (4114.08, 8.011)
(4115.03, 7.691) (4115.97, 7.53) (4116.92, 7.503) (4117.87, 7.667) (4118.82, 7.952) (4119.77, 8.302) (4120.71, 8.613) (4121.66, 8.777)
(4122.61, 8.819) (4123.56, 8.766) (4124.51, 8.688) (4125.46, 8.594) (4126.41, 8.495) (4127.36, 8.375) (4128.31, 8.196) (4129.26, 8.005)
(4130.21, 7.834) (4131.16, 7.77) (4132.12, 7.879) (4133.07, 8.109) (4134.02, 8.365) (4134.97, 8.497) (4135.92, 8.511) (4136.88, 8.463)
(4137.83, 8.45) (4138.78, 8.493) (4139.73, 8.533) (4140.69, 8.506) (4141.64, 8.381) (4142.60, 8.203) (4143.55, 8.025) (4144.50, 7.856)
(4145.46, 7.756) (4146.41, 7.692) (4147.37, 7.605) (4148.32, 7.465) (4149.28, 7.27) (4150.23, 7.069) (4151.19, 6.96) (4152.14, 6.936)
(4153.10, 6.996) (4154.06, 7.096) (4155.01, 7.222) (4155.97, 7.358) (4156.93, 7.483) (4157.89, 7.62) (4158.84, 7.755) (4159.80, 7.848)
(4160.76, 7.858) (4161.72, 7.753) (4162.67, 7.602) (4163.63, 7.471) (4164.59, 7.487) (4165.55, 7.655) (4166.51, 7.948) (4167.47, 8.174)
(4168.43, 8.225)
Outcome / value 0.4 Ang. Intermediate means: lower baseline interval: 8.19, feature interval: 7.92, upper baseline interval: 7.82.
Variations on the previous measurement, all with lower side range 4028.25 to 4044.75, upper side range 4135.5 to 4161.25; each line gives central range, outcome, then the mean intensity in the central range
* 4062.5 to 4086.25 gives -3.4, 8.29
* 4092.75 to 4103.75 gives 0.3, 7.22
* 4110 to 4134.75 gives -2.2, 8.26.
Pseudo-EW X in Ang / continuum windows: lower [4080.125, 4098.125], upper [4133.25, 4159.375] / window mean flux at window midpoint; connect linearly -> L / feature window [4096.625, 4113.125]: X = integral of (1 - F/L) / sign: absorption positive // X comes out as 1.6 Ang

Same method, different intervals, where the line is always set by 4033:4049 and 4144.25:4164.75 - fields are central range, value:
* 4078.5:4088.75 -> -1.2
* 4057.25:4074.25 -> -1.3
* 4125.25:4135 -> -0.8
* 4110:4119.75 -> -0.7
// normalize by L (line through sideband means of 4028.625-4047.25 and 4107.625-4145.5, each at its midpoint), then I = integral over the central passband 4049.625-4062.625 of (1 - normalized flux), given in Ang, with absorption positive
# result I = -1.8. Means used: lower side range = 7.09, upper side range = 8.28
